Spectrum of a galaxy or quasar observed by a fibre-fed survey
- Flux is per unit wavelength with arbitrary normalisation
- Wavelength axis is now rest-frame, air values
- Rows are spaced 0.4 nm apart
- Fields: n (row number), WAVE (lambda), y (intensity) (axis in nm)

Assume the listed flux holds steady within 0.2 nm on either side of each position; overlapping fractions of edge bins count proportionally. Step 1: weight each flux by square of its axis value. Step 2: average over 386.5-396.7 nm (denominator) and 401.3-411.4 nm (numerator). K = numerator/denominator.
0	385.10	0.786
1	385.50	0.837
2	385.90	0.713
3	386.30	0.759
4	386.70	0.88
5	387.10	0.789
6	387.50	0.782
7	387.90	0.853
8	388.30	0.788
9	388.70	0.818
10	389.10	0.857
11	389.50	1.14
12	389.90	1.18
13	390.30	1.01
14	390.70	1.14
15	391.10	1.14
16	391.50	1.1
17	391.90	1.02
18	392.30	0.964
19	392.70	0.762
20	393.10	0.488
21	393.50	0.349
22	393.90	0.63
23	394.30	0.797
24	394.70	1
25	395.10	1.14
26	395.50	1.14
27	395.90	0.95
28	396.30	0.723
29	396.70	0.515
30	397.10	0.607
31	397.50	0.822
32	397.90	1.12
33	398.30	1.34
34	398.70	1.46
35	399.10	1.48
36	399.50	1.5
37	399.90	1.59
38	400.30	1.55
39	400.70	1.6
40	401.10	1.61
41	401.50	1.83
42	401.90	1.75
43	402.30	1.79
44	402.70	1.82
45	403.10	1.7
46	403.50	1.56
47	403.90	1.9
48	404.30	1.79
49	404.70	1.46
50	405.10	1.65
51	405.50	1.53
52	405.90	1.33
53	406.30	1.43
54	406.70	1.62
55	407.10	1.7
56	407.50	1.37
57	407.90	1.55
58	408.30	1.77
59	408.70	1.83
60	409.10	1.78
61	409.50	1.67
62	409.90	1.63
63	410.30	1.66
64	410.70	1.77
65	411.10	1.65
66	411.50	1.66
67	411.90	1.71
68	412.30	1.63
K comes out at 2.0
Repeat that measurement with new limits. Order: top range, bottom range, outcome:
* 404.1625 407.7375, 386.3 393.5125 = 1.85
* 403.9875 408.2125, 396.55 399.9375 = 1.41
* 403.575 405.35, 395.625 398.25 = 2.10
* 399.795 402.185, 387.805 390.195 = 1.87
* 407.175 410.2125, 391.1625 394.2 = 2.31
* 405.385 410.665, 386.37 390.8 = 1.93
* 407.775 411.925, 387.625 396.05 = 2.03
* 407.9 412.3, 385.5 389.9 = 2.23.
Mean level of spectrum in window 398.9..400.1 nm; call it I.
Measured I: 1.52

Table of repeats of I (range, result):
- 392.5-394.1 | 0.557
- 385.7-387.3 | 0.785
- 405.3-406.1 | 1.43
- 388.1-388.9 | 0.803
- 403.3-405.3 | 1.67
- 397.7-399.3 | 1.35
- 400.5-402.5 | 1.72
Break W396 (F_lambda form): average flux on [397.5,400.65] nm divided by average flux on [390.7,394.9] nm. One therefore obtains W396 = 1.7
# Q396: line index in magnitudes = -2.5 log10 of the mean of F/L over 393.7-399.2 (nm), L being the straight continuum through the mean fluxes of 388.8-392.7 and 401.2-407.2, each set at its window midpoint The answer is 0.32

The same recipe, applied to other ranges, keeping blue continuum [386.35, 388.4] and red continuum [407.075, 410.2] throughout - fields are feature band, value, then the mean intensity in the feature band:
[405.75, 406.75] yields 0.09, 1.44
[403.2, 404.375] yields -0.19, 1.74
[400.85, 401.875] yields -0.24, 1.72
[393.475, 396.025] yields 0.24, 0.89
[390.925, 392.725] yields -0.03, 1.02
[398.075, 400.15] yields -0.15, 1.47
